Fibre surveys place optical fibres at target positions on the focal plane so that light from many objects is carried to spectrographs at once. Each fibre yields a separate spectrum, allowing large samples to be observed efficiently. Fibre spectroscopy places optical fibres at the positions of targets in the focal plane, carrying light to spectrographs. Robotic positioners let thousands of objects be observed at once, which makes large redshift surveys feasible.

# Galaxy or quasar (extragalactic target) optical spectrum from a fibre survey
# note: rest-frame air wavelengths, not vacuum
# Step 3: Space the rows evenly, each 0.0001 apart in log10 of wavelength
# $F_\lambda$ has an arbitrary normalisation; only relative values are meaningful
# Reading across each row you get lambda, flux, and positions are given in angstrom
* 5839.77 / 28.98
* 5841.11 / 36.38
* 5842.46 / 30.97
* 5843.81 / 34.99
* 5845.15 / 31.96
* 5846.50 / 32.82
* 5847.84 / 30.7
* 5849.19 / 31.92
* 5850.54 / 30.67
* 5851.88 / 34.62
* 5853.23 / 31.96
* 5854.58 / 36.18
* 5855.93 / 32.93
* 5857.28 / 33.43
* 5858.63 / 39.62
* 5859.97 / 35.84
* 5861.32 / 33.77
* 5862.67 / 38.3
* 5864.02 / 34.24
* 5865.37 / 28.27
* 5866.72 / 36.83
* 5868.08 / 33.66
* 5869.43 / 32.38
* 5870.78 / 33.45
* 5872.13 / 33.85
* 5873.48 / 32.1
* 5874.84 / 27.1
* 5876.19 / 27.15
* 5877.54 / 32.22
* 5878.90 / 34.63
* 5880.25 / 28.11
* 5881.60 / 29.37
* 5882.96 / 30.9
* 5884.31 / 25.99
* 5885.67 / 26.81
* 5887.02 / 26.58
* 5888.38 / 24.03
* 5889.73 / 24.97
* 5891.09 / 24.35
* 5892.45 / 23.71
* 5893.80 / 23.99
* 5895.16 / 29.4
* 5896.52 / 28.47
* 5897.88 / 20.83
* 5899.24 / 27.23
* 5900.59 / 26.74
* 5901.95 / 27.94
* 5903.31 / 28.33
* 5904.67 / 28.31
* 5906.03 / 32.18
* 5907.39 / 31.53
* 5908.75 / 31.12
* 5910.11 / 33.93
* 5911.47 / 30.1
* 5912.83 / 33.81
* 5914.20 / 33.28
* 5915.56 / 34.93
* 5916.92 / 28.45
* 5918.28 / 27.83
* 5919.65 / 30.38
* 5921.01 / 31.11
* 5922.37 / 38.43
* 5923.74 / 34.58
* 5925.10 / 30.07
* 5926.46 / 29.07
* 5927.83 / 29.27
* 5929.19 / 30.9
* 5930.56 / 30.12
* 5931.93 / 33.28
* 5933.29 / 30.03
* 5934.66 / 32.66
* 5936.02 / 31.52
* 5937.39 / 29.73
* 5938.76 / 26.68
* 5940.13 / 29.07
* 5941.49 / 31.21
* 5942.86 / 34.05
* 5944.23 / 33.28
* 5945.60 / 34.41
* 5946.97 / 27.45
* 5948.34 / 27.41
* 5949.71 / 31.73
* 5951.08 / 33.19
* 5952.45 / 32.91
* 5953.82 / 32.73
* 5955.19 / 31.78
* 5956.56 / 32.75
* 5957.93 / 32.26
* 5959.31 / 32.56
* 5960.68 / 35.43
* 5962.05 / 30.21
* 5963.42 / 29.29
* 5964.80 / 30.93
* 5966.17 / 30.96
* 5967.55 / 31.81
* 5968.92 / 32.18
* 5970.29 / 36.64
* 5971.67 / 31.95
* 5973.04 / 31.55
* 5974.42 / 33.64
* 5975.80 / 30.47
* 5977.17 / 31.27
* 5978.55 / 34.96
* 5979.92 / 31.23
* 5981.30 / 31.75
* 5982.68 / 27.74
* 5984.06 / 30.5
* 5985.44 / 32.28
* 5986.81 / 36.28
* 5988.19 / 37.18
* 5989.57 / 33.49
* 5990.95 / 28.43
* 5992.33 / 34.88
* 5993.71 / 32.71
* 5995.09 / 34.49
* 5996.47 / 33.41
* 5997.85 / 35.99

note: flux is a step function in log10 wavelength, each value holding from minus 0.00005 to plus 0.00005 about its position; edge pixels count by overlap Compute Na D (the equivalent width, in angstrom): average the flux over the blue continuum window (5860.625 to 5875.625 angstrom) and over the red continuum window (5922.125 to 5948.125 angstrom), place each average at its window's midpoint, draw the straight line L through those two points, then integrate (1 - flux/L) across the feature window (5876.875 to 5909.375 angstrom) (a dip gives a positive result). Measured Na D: 4.5 angstrom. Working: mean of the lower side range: 33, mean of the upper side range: 31.2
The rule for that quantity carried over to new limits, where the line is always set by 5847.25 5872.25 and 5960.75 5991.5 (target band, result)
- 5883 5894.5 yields 2.8 angstrom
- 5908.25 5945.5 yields 1.5 angstrom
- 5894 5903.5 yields 1.9 angstrom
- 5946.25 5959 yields 0.4 angstrom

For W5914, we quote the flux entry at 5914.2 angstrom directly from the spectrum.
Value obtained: 33.28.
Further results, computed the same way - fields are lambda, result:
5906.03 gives 32.18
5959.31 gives 32.56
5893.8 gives 23.99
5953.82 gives 32.73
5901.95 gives 27.94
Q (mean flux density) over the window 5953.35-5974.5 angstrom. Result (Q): 32.2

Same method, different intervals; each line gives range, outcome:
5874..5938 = 29.5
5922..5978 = 31.7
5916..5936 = 31.2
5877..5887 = 29.5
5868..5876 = 31.7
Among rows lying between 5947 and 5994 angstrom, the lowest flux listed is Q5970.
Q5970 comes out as 27.41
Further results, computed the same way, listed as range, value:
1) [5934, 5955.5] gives 26.68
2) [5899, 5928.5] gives 26.74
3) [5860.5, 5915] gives 20.83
